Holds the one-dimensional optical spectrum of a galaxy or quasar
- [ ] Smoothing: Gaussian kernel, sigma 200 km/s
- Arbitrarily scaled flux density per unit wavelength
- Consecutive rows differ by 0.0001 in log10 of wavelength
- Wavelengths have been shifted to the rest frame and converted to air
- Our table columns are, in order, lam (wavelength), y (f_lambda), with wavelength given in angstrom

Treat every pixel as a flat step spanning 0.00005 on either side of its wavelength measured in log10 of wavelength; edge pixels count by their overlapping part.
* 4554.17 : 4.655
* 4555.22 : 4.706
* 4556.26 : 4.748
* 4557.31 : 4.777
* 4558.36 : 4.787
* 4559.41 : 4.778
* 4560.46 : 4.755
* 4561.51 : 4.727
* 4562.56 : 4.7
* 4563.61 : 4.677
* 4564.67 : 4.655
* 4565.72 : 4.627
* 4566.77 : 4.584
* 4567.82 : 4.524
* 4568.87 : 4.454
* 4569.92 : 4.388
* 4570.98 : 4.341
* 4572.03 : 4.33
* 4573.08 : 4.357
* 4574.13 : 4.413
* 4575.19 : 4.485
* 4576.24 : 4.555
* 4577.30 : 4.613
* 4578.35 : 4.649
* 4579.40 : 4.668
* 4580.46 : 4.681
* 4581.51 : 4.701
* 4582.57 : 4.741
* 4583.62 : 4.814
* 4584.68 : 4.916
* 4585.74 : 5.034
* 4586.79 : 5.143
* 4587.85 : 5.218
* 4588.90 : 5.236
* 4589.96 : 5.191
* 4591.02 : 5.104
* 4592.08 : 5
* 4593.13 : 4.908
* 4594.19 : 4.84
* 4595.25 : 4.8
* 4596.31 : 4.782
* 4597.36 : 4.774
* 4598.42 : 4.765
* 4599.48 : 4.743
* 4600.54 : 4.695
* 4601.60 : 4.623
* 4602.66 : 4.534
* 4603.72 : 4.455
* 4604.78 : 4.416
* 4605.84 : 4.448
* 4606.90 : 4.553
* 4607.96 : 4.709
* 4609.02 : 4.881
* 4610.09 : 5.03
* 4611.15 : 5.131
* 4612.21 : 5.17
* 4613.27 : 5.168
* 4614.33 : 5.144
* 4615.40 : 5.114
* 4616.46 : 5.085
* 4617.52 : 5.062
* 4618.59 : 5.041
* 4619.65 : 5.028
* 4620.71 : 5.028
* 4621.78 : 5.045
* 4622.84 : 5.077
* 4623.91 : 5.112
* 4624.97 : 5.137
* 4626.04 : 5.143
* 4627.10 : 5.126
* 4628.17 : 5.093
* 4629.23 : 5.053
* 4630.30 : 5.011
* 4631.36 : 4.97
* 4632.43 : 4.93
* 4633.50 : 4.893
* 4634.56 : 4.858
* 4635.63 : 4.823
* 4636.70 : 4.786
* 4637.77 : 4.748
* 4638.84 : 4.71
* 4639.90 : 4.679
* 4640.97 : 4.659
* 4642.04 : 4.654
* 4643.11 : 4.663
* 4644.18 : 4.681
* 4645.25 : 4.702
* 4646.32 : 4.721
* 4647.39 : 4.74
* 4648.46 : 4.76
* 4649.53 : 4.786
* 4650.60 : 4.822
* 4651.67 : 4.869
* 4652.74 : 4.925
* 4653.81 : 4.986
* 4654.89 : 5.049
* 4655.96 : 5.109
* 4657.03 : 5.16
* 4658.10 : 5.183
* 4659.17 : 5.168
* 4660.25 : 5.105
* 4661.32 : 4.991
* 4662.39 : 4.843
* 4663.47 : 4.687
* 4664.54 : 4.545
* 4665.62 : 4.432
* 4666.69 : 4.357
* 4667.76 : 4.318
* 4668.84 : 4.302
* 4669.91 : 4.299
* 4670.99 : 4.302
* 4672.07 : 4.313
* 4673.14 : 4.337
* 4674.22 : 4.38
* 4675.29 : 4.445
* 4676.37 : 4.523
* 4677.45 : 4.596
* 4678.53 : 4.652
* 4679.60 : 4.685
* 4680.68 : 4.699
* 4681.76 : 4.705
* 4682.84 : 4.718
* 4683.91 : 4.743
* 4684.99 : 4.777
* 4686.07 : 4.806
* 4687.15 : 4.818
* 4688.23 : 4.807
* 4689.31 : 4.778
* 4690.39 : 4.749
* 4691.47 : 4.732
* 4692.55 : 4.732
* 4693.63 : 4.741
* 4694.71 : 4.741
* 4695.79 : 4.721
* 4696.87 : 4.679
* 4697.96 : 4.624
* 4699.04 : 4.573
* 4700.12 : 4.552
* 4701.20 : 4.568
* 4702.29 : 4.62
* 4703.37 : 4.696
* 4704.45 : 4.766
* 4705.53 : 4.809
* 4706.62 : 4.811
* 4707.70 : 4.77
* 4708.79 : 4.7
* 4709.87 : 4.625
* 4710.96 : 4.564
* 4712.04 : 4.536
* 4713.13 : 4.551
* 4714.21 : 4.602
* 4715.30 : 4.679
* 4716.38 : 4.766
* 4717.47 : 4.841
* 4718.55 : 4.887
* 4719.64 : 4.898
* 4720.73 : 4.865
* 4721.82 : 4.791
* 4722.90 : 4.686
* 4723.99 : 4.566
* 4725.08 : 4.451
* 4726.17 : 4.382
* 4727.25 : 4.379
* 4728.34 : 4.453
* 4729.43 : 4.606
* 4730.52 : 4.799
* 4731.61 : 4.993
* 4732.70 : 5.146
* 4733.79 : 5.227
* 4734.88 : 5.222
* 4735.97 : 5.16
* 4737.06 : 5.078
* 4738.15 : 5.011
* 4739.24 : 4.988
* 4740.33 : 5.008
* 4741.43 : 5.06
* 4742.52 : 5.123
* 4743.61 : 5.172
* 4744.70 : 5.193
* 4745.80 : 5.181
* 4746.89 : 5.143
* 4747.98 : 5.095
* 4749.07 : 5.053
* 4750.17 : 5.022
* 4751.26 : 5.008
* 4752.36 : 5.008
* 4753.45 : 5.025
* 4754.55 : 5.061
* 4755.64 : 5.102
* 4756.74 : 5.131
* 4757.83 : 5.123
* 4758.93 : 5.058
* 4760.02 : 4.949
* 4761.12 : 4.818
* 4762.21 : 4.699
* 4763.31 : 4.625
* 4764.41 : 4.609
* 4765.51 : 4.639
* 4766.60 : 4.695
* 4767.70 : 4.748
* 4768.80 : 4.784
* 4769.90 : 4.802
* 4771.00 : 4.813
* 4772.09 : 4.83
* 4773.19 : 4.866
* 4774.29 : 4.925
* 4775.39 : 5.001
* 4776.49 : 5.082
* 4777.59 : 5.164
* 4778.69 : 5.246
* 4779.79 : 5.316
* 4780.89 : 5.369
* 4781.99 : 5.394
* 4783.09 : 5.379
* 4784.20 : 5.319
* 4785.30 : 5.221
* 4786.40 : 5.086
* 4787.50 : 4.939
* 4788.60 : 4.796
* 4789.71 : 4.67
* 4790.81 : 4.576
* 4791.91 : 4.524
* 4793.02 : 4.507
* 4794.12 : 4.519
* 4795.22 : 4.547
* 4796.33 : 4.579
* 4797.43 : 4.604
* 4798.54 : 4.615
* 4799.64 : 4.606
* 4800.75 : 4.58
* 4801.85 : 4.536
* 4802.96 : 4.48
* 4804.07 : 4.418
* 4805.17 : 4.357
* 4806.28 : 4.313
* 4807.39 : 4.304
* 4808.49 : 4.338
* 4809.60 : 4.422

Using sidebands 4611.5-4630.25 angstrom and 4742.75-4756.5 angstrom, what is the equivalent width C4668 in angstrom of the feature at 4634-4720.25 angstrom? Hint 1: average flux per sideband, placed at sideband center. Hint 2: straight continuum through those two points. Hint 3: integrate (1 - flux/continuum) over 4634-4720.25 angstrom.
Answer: 6.5 angstrom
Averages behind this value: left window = 5.09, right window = 5.09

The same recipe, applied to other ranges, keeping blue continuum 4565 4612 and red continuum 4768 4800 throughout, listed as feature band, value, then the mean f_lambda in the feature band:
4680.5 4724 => 1.0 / 4.72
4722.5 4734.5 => 0.4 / 4.71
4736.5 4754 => -0.7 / 5.07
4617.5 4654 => -0.9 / 4.89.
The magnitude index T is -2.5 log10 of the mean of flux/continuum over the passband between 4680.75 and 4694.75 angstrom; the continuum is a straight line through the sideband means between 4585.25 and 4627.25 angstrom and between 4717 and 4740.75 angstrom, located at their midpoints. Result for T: 0.03 mag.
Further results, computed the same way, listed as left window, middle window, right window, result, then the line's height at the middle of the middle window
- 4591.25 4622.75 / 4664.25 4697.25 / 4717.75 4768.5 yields 0.07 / 4.89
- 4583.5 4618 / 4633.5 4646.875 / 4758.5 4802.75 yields 0.03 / 4.88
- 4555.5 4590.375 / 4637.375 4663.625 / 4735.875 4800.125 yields -0.01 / 4.8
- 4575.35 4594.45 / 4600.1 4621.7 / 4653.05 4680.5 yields -0.01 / 4.82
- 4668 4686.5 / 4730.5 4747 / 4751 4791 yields -0.06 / 4.82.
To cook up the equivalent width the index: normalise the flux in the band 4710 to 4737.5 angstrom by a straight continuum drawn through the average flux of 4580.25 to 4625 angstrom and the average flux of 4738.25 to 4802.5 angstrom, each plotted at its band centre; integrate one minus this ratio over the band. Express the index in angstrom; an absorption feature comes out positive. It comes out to 0.9 angstrom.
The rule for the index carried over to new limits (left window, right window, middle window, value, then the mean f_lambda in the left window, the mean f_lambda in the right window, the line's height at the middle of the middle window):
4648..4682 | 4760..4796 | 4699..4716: 0.4 angstrom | 4.7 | 4.89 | 4.77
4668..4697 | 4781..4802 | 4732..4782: -2.8 angstrom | 4.62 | 4.81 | 4.75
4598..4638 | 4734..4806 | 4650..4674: 0.9 angstrom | 4.91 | 4.91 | 4.91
